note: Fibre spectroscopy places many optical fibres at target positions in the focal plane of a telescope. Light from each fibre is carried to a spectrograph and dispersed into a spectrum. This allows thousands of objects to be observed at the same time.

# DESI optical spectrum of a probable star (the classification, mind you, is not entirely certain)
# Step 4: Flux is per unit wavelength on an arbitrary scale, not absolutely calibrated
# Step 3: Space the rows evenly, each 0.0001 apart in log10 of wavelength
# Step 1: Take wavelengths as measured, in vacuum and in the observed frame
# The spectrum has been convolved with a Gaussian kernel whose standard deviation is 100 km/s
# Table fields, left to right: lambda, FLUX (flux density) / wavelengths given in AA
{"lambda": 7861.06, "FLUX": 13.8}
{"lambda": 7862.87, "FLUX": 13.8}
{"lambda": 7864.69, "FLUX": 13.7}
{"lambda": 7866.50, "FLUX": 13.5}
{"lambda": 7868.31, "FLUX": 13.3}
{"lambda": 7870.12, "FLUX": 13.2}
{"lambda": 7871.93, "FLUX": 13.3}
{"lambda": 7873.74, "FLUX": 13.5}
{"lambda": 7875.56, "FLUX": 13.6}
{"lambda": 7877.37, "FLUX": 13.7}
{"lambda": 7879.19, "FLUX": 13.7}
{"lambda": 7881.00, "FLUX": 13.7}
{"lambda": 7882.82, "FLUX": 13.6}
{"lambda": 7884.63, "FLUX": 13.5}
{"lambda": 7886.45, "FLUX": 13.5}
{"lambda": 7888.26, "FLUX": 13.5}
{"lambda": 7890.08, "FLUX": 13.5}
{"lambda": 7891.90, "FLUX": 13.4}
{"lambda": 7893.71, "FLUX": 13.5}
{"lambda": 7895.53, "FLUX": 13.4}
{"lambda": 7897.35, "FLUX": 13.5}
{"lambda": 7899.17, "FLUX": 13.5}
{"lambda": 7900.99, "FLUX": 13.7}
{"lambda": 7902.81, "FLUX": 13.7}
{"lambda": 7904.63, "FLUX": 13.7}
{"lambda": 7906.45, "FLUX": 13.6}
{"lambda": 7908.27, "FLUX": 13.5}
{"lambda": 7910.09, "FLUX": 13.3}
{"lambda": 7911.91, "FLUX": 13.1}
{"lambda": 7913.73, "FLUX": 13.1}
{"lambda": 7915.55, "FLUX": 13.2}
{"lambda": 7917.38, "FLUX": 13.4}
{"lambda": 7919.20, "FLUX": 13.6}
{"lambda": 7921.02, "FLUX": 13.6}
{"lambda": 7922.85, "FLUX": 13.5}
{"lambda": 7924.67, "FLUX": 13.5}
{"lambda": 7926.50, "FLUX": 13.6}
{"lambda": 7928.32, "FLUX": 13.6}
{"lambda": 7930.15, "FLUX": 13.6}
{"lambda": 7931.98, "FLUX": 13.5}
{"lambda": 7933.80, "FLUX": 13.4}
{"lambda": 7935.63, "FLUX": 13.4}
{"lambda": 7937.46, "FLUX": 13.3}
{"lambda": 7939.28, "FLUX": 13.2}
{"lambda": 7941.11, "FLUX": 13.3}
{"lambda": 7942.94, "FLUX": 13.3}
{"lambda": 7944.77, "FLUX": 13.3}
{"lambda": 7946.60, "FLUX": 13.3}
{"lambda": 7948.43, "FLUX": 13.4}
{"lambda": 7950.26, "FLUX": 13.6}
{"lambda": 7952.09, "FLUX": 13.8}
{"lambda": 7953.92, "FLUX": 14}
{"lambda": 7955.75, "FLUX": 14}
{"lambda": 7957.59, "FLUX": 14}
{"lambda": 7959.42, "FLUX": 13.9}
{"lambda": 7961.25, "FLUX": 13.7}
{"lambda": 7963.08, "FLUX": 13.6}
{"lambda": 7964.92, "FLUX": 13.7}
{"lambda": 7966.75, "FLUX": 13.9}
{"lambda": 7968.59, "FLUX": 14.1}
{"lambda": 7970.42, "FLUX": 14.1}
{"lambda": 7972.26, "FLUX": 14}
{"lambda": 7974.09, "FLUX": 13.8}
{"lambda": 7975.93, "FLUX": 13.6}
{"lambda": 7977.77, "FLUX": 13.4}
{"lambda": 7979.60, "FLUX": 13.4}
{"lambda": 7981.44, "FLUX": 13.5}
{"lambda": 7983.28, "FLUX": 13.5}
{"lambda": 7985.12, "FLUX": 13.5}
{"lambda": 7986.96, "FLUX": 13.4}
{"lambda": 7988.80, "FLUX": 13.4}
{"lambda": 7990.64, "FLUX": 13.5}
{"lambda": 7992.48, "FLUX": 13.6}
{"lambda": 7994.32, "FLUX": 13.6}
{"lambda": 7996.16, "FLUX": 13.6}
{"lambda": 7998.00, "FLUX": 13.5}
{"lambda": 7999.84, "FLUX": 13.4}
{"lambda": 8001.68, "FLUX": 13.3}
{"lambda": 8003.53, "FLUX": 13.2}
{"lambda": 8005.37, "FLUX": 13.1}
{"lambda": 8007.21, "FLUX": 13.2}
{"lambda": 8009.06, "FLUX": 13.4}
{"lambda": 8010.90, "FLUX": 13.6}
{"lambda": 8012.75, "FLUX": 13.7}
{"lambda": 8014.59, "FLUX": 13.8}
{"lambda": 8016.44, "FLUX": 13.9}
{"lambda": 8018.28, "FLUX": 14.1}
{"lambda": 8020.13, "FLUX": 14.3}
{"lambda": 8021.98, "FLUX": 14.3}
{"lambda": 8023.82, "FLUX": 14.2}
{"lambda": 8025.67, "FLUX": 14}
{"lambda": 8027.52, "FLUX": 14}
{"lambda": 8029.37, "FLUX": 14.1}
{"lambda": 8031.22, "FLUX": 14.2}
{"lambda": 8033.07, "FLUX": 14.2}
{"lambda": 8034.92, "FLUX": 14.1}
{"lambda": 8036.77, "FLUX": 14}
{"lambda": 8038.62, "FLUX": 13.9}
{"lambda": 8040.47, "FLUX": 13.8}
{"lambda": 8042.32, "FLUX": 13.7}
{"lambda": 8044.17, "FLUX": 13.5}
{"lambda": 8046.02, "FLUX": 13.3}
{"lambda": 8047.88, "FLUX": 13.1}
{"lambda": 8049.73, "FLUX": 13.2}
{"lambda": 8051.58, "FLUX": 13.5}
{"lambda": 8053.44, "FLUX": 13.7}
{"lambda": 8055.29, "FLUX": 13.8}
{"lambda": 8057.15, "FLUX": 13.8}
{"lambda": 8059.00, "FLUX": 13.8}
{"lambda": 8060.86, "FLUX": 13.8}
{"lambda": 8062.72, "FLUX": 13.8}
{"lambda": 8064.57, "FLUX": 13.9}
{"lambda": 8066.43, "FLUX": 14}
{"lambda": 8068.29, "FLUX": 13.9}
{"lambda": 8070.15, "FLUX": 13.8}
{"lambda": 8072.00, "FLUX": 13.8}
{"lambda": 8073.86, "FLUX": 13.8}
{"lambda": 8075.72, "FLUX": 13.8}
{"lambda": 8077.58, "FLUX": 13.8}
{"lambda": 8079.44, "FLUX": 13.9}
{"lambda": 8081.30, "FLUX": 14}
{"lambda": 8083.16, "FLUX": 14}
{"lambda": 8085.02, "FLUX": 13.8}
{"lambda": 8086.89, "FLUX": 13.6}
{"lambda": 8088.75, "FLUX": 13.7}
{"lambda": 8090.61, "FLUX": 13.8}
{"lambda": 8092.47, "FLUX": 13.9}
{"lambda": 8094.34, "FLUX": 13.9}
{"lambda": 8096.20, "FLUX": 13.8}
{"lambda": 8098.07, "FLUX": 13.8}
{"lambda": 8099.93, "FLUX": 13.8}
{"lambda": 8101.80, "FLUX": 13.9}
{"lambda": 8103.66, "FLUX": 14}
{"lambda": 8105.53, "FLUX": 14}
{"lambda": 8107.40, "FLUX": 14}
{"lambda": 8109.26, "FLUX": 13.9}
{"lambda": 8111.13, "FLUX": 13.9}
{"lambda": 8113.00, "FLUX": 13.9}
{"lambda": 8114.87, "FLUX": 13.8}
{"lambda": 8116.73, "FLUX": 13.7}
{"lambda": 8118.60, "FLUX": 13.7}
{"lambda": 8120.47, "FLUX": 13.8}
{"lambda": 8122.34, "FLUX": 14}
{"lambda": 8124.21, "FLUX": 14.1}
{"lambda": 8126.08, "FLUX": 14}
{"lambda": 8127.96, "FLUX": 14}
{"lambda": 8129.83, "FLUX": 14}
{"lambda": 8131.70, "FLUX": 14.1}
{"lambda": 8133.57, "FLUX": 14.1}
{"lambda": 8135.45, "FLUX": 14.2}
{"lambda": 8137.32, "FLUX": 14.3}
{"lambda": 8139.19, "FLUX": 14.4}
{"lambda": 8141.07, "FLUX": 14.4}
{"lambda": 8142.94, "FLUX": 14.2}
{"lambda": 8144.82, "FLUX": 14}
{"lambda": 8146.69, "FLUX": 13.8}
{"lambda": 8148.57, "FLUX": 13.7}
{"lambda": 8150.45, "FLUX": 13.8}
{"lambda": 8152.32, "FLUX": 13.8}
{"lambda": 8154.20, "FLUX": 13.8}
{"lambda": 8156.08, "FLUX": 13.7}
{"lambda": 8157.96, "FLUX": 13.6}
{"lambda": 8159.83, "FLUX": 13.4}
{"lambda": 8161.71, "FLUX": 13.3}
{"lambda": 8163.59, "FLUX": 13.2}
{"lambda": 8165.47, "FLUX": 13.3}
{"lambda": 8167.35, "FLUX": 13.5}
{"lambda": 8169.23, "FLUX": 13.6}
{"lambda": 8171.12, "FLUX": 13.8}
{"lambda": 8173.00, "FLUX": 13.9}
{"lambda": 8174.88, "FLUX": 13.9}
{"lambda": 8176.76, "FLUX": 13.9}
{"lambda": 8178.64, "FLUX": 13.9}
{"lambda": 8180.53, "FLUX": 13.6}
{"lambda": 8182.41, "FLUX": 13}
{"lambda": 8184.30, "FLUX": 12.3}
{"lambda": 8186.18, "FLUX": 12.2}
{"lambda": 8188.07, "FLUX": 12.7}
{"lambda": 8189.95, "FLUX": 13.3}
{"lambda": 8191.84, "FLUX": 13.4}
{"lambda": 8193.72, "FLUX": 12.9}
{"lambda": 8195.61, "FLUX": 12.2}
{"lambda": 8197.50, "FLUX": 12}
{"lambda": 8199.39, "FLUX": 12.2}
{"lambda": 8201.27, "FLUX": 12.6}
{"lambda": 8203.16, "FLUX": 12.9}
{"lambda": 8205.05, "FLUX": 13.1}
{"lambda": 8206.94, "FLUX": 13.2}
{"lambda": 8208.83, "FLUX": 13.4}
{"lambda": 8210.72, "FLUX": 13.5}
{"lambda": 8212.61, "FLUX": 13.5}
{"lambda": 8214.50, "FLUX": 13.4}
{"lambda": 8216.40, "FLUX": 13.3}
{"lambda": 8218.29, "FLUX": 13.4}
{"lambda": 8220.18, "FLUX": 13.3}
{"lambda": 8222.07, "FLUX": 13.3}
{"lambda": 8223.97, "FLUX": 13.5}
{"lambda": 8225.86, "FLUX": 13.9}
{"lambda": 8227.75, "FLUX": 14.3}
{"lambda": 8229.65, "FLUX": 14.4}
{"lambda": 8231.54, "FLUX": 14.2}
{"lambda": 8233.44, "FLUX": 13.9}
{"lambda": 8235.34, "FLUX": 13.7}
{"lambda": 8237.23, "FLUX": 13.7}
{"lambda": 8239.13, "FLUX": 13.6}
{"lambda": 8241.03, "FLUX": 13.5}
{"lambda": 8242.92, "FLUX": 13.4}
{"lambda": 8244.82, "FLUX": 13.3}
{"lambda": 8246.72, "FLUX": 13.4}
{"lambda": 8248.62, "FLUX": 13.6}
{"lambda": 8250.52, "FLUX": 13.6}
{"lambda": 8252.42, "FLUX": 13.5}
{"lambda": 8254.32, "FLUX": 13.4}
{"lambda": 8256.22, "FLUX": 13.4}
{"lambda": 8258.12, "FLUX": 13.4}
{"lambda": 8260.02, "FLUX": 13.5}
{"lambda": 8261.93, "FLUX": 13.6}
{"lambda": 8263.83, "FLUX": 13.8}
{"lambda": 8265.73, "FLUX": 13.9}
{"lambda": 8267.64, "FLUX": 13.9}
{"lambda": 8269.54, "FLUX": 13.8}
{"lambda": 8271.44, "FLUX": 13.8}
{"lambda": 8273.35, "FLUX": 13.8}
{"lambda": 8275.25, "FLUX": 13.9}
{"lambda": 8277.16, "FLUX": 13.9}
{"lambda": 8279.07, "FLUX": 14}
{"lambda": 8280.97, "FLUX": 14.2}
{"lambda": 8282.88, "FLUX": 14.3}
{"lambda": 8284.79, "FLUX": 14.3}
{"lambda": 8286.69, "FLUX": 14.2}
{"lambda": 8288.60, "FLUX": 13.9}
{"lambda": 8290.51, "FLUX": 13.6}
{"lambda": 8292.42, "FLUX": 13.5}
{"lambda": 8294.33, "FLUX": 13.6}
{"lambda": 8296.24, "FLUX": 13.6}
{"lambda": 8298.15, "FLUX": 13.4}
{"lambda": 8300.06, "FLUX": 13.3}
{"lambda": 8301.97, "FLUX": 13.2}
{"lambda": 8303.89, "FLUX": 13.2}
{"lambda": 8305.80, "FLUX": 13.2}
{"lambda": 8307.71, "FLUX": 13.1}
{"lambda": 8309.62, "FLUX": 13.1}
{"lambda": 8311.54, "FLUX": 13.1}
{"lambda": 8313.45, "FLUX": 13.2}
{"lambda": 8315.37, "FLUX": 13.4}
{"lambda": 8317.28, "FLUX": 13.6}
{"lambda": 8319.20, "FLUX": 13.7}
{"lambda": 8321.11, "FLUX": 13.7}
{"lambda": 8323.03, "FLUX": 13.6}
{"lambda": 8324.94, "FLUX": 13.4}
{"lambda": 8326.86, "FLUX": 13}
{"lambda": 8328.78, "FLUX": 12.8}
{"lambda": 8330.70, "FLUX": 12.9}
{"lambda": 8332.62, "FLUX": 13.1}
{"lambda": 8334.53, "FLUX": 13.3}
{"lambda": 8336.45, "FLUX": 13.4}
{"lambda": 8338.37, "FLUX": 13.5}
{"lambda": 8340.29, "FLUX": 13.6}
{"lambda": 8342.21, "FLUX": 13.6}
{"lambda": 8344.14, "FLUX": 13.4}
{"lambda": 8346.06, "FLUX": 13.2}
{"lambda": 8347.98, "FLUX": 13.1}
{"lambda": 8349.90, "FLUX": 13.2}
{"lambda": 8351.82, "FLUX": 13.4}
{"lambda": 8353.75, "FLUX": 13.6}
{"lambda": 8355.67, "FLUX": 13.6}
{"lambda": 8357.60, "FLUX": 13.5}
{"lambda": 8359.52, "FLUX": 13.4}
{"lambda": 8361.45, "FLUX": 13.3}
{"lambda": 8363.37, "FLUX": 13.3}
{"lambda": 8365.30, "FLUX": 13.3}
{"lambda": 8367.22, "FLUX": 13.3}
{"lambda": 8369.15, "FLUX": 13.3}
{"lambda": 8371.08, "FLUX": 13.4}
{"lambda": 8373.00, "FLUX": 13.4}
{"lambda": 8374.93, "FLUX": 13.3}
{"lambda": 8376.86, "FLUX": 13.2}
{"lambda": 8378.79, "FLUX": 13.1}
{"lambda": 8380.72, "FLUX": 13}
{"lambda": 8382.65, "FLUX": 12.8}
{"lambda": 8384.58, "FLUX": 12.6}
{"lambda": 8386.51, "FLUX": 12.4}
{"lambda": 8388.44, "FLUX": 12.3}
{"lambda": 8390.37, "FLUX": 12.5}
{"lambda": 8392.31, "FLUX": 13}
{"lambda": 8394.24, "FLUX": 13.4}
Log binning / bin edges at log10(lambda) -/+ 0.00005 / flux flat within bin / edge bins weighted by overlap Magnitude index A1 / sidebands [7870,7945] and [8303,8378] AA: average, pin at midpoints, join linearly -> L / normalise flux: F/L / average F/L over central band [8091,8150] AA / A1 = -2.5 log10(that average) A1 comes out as -0.045 mag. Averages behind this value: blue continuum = 13.5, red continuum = 13.3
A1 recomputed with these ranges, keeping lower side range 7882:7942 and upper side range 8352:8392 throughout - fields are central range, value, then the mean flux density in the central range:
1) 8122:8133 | -0.06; 14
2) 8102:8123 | -0.05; 13.9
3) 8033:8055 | -0.02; 13.7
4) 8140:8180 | -0.04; 13.7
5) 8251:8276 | -0.04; 13.7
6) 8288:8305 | -0.02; 13.5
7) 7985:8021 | -0.01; 13.6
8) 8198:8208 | 0.04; 12.8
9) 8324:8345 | -0.01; 13.3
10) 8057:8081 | -0.04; 13.8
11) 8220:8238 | -0.05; 13.8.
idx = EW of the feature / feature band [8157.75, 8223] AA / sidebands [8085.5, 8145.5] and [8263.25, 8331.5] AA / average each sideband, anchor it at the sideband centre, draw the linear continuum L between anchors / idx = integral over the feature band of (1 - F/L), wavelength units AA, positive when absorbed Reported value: 2.9 AA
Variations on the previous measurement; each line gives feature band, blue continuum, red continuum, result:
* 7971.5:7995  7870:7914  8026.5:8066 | 0.2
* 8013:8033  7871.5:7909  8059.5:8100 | -0.5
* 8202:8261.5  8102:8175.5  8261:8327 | 0.8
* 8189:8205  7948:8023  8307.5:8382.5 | 0.9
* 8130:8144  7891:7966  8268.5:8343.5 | -0.7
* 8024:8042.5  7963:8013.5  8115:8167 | -0.5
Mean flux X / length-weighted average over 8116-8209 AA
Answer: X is 13.5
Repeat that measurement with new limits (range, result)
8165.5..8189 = 13.4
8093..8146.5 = 14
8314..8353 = 13.3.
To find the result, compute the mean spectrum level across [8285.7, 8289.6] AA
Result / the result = 14.1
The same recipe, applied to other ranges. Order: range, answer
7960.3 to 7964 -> 13.7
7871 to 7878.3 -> 13.5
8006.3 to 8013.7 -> 13.5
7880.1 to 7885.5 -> 13.6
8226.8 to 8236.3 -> 14.1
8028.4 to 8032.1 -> 14.1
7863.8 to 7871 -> 13.4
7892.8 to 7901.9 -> 13.5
